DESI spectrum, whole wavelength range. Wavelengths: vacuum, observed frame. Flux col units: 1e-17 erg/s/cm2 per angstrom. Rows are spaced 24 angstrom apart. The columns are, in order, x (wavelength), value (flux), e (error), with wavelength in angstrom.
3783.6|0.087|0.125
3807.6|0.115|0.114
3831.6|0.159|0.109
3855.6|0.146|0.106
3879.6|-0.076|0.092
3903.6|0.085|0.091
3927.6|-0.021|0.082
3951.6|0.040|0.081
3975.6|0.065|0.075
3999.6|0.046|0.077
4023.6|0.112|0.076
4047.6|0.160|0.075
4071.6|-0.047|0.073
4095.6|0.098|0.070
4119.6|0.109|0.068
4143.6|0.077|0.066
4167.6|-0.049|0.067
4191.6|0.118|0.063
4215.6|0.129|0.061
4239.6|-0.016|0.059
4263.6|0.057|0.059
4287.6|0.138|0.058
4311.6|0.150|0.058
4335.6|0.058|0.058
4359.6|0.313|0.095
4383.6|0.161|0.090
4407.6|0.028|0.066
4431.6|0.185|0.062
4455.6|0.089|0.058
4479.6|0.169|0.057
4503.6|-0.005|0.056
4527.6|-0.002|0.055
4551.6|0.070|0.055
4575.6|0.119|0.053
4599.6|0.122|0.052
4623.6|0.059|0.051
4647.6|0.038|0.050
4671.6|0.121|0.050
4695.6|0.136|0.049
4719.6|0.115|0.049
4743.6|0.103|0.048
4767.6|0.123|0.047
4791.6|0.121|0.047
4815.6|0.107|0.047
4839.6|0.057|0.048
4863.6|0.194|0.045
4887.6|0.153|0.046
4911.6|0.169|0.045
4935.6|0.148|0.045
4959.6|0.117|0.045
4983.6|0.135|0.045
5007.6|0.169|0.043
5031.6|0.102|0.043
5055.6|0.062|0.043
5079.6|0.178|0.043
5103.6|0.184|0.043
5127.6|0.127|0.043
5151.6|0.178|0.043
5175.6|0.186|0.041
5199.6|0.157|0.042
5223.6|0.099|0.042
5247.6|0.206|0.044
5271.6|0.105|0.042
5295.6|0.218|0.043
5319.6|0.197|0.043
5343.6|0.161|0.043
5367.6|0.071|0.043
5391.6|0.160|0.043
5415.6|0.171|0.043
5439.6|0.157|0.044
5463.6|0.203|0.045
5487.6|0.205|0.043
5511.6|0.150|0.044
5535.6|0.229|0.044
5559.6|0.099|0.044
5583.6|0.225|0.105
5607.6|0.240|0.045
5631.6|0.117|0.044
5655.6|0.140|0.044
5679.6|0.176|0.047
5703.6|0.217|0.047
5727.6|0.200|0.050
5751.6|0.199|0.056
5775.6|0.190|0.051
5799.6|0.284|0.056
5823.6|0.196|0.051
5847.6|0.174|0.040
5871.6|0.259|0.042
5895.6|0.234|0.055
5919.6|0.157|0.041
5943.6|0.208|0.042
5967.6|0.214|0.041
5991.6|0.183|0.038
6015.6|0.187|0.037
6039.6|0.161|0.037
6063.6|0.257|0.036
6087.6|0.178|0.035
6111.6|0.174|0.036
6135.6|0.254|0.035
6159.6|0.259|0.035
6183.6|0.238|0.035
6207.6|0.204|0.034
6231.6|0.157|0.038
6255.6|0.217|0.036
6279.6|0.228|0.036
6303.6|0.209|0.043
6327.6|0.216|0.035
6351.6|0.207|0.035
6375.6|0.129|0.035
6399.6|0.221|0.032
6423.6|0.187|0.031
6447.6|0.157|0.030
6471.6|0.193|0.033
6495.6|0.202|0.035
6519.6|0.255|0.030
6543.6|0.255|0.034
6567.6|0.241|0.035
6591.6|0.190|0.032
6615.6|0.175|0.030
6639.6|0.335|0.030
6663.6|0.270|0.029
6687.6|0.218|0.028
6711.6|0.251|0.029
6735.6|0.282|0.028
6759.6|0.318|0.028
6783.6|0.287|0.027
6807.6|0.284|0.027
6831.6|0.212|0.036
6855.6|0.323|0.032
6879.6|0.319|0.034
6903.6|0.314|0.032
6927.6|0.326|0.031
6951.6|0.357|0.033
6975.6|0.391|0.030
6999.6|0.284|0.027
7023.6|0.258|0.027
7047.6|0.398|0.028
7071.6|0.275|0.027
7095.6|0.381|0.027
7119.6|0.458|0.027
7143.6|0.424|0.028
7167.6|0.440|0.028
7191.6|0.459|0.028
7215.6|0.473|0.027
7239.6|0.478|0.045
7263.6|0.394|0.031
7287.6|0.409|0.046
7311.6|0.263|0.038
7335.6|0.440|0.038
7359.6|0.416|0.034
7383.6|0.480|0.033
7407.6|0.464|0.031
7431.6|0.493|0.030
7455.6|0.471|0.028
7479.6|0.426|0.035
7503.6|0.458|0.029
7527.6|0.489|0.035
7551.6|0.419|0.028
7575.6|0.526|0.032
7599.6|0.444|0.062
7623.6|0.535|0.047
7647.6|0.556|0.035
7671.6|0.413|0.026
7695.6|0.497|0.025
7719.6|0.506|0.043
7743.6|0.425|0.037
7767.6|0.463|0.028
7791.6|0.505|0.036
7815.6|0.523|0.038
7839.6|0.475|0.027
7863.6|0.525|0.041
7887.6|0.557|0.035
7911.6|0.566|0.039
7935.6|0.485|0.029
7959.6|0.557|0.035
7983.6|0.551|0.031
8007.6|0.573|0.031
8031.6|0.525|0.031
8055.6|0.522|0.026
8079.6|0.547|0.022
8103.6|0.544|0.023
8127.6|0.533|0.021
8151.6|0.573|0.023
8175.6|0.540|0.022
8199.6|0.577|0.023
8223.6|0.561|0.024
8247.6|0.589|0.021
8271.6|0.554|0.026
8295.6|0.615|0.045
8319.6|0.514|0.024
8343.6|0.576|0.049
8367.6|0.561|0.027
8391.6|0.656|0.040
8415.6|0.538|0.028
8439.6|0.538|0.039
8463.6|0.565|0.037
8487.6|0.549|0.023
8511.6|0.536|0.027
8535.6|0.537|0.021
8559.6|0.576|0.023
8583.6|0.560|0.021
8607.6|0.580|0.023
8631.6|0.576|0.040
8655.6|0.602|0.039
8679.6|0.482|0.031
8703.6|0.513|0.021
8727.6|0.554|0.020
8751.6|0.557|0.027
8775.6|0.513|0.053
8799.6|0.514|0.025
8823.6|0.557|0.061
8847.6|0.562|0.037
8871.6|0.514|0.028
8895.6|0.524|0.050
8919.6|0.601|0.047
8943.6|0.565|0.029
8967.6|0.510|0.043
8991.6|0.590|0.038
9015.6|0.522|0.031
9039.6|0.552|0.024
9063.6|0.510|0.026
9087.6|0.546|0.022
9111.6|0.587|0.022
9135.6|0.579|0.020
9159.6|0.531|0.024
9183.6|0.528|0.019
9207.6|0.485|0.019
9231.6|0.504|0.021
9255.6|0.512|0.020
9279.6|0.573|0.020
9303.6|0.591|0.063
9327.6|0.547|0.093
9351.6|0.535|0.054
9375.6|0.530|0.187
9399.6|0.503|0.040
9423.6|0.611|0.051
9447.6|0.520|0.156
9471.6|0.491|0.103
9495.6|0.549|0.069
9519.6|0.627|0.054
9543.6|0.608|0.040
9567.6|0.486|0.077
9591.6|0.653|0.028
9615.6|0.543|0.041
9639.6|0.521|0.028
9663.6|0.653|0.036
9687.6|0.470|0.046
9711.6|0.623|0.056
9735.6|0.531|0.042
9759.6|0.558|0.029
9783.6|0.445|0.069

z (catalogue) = 0.783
